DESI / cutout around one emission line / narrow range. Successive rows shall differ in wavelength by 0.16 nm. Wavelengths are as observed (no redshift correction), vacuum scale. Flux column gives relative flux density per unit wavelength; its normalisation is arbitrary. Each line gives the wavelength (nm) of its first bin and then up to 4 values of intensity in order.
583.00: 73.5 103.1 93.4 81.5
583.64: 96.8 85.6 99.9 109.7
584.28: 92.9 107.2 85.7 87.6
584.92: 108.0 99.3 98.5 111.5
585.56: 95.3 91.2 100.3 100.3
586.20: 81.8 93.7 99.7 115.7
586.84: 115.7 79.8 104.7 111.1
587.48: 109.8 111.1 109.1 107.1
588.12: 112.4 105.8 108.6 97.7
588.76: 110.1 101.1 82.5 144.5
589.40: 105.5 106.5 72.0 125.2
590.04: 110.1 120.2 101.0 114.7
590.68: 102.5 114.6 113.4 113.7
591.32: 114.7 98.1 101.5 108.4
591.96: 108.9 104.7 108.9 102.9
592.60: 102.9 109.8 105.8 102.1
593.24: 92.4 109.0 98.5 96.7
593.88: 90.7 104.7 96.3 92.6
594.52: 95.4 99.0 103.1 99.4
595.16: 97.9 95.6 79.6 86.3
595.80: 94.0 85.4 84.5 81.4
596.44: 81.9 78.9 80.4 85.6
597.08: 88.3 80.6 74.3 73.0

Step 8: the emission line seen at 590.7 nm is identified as C III]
